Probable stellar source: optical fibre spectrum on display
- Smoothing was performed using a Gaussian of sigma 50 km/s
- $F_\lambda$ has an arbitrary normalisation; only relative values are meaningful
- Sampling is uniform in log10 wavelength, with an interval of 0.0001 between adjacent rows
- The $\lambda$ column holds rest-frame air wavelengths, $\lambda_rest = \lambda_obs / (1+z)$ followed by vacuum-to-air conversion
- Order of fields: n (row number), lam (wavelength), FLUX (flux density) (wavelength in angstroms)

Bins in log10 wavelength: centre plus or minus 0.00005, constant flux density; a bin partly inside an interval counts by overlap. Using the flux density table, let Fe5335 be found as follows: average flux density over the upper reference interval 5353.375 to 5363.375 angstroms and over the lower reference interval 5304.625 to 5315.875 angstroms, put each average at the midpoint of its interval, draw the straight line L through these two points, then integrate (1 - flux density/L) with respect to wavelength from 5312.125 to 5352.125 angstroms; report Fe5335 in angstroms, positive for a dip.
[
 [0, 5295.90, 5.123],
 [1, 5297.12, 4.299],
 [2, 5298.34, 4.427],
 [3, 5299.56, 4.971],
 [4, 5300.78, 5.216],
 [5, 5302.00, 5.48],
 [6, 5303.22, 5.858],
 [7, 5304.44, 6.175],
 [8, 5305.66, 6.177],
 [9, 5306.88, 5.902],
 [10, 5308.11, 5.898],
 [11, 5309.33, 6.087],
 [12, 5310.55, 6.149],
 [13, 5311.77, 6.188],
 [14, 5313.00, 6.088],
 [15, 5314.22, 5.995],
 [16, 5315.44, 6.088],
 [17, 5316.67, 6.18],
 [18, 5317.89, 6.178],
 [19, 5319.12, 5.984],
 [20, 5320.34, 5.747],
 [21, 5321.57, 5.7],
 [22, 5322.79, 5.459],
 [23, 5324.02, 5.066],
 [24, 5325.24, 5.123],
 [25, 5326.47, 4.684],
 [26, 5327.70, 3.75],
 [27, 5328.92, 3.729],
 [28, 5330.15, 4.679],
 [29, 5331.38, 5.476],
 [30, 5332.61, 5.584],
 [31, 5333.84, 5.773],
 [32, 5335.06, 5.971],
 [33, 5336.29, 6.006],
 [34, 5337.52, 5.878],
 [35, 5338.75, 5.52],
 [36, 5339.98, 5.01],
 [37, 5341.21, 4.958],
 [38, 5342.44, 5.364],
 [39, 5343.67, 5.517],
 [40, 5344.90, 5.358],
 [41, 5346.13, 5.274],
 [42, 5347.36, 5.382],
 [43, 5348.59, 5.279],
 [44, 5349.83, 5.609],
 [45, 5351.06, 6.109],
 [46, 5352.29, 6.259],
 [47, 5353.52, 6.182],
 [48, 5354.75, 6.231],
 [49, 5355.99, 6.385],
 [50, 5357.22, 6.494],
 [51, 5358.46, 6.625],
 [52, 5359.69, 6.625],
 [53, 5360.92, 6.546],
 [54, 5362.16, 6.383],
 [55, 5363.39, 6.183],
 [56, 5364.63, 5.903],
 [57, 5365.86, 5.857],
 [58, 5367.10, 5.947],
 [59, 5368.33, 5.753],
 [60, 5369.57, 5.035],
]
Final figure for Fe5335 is 4.9 angstroms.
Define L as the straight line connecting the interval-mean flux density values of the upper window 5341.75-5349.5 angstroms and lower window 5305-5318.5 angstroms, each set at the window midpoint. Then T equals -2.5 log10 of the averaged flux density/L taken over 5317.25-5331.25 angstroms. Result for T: 0.14 mag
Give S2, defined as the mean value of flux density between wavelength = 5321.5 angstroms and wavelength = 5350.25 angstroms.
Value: 5.25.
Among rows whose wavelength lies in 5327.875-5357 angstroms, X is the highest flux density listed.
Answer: 6.385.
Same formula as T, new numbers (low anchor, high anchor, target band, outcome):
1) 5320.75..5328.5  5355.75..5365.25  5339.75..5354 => 0.061 mag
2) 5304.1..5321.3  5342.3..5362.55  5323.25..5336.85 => 0.185 mag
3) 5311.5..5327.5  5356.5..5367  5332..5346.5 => 0.083 mag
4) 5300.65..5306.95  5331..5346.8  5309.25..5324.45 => -0.037 mag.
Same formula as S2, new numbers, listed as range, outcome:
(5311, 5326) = 5.81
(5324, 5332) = 4.61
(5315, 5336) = 5.37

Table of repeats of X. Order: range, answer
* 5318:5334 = 5.984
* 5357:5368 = 6.625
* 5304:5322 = 6.188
